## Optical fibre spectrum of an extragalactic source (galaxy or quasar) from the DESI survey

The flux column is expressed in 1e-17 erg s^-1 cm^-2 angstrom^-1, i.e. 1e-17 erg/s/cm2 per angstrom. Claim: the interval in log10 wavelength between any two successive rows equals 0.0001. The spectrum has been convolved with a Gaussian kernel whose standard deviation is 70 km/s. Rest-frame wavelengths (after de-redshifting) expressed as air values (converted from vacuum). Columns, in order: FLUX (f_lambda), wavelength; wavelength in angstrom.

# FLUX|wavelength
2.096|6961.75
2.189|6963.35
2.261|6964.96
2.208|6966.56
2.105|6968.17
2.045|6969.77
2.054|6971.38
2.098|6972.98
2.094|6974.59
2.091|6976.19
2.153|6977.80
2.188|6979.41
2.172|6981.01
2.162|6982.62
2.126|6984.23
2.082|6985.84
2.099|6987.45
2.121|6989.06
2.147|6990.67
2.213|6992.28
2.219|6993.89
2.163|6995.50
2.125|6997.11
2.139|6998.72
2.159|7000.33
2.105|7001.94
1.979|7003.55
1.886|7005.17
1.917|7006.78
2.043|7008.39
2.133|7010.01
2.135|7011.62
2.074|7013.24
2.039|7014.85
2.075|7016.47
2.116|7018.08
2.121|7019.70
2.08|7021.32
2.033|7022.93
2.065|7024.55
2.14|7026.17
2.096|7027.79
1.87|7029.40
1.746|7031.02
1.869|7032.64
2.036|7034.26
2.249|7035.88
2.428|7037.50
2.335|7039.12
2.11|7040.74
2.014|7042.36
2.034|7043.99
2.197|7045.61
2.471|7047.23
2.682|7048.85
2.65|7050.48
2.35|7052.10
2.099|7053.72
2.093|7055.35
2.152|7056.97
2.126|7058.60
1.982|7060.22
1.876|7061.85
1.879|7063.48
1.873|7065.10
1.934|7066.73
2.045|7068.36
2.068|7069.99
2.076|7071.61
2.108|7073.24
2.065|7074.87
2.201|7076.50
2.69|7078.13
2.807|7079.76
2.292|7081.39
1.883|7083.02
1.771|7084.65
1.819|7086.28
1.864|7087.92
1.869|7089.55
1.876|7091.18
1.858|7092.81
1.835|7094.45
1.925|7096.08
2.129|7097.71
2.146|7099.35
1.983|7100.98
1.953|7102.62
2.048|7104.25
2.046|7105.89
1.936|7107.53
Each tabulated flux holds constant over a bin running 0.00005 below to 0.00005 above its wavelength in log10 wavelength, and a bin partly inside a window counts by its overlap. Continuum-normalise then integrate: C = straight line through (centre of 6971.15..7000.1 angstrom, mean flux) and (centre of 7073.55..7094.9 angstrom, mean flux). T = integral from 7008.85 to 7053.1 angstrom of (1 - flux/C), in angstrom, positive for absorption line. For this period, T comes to -1.0 angstrom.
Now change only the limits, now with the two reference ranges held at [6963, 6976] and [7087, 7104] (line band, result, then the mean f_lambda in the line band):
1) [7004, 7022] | 0.09 angstrom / 2.05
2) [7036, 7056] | -2.69 angstrom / 2.29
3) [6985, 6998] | -0.31 angstrom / 2.15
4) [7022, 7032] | 0.27 angstrom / 1.99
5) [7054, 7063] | -0.19 angstrom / 2.04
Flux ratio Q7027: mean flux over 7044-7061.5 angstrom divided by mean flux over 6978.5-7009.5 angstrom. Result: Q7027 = 1.07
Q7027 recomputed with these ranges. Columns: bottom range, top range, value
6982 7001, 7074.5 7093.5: 0.97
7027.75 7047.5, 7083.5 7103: 0.91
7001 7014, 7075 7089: 1.06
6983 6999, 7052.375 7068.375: 0.94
